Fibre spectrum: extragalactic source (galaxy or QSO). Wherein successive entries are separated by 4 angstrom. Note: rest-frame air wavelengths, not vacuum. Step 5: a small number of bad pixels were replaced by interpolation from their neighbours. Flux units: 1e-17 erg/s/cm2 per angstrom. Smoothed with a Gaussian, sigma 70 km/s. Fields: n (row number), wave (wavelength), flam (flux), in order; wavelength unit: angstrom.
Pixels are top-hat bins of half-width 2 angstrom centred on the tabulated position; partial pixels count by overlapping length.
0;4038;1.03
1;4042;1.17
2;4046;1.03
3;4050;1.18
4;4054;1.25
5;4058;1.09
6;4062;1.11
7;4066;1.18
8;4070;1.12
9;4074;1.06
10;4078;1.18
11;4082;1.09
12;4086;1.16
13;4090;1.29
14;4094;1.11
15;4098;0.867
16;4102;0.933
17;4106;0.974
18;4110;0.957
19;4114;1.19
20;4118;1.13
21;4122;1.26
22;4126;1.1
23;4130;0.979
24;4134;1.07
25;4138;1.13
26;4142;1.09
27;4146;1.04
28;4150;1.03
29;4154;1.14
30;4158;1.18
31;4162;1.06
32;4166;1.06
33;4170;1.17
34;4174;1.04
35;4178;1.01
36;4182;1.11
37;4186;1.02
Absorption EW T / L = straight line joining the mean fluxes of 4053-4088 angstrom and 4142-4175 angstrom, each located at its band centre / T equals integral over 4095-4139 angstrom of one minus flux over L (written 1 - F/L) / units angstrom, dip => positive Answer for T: 2.3 angstrom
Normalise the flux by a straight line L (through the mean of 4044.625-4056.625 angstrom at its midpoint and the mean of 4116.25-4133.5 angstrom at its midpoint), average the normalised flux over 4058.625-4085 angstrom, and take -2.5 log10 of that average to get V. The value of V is 0.02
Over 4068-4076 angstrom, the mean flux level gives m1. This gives 1.09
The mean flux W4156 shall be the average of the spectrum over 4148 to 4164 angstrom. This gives 1.1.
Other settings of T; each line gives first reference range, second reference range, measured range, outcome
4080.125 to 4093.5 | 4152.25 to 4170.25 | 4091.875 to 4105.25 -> 2.2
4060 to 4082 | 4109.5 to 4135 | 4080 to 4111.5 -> 1.9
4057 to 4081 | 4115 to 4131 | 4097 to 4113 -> 2.5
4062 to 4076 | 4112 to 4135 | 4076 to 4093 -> -0.8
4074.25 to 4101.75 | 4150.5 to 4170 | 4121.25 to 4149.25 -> 0.5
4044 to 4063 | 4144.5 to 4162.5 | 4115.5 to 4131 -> -0.3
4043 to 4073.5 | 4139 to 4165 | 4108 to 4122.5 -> -0.2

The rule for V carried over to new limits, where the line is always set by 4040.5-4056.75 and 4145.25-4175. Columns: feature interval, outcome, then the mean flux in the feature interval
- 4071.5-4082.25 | 0.02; 1.11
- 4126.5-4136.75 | 0.07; 1.04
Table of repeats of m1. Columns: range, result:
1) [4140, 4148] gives 1.06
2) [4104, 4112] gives 0.966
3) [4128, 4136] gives 1.02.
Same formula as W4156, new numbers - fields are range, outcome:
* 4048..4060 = 1.17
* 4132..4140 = 1.1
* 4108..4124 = 1.13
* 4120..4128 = 1.18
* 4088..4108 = 1.03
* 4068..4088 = 1.12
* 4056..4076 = 1.11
